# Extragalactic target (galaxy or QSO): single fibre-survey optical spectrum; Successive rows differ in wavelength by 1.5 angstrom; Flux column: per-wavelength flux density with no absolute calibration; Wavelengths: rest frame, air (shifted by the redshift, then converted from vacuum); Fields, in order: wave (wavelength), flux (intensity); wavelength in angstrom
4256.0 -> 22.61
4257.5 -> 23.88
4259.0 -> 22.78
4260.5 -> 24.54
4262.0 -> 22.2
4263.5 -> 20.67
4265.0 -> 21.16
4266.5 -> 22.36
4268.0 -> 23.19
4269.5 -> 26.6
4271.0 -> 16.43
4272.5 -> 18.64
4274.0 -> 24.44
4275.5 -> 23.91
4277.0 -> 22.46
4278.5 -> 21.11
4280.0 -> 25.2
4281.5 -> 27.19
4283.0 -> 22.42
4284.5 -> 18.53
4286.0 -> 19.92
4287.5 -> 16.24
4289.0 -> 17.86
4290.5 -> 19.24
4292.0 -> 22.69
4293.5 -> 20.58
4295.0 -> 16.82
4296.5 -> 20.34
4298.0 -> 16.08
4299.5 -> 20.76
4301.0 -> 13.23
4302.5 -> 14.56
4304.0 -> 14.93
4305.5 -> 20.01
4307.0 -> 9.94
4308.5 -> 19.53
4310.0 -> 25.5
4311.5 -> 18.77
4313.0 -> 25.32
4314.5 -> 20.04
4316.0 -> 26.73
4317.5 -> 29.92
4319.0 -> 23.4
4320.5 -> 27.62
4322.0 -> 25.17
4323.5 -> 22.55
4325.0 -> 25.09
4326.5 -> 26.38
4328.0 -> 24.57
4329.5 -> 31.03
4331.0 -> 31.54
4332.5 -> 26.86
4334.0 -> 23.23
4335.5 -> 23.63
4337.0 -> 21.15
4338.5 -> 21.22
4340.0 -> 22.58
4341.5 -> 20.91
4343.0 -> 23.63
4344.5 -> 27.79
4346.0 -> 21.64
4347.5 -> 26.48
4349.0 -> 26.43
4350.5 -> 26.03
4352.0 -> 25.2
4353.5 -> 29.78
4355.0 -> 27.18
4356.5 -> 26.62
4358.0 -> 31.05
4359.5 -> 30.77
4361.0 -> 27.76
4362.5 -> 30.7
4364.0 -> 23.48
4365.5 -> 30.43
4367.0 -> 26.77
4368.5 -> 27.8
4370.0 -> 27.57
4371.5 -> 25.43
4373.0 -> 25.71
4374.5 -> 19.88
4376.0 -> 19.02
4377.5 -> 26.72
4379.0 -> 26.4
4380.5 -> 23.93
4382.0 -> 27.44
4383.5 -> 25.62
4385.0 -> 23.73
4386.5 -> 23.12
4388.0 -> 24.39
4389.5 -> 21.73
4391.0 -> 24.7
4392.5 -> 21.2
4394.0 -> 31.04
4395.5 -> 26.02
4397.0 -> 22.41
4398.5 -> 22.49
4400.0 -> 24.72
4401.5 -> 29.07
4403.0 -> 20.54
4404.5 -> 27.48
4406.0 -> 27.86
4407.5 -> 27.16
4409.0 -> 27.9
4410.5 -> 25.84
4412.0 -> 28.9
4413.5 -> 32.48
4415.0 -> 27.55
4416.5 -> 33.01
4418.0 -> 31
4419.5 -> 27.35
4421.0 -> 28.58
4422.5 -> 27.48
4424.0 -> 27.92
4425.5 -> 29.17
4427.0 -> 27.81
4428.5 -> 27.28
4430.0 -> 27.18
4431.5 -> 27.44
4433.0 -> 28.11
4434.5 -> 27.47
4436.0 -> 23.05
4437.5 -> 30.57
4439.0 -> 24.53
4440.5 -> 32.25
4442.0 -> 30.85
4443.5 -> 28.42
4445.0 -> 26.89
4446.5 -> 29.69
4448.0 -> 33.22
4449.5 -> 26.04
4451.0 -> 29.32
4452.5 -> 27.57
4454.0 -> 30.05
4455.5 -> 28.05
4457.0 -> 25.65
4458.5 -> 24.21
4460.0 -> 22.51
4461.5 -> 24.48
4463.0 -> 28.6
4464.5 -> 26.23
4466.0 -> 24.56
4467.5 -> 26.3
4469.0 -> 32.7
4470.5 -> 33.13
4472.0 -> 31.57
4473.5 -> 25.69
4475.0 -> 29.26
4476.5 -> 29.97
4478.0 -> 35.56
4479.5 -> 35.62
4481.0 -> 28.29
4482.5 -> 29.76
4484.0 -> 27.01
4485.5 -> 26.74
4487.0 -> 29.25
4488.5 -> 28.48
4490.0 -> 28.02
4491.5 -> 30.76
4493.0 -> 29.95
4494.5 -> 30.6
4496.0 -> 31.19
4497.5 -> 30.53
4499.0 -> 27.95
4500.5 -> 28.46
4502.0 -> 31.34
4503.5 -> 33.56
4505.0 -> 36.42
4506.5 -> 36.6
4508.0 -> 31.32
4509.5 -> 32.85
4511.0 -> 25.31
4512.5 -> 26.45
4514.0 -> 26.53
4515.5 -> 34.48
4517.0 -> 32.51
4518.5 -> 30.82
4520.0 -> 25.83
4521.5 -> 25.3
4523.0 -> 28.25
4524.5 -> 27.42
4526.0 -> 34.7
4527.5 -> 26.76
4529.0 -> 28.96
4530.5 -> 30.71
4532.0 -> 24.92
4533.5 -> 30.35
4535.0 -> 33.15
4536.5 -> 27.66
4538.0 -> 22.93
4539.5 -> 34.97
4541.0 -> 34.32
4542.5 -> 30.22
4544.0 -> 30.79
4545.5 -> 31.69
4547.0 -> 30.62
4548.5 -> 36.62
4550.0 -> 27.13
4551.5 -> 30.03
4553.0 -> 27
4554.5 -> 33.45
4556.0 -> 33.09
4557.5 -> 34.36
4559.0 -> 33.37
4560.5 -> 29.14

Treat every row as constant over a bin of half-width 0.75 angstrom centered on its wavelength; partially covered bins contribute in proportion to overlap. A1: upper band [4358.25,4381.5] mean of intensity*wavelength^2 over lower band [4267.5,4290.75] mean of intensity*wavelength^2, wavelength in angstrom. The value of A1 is 1.3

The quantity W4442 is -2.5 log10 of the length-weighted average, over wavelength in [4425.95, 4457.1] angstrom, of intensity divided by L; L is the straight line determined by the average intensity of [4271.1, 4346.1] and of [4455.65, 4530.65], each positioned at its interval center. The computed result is -0.04 mag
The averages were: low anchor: 22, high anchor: 29.4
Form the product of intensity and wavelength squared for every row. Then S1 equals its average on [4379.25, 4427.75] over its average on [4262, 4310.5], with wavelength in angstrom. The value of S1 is 1.4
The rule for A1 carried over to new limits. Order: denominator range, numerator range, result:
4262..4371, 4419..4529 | 1.34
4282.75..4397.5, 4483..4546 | 1.36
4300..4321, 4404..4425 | 1.46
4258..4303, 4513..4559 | 1.63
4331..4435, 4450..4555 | 1.19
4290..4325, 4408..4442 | 1.44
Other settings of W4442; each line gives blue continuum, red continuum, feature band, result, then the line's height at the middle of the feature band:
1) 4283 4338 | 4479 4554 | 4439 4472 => -0.02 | 27.5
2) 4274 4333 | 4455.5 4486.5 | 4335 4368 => -0.10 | 23.8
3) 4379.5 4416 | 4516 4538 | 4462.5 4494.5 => -0.06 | 27.8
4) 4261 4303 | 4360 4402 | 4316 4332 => -0.18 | 22.6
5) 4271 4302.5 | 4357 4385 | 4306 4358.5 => -0.05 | 23.5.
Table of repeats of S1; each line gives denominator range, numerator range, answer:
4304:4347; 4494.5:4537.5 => 1.38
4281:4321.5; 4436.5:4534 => 1.57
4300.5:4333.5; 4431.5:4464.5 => 1.28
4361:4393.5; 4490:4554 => 1.28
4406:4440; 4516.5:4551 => 1.12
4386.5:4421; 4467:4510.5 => 1.20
